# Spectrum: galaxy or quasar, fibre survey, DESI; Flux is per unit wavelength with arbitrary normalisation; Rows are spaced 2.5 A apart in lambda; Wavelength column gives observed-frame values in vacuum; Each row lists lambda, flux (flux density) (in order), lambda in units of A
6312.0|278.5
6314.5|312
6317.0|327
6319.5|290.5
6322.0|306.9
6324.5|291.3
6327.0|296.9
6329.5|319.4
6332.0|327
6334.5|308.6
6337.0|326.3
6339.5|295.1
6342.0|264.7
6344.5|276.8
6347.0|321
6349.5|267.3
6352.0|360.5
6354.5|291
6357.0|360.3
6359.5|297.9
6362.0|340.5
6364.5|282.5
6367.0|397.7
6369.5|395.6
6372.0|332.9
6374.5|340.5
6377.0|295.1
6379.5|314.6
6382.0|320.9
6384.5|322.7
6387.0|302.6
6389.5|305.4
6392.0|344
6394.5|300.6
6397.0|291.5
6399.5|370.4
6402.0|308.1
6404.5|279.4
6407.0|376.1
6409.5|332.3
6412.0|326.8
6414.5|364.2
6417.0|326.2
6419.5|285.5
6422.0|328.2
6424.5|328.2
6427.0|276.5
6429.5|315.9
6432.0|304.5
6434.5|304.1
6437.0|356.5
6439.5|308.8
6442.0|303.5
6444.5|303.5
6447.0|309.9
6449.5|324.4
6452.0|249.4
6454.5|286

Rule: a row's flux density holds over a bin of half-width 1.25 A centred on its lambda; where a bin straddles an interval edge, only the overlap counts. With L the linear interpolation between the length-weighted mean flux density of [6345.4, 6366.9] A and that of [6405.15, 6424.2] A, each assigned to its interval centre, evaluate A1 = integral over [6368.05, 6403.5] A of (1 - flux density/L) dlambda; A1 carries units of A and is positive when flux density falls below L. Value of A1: 0.1 A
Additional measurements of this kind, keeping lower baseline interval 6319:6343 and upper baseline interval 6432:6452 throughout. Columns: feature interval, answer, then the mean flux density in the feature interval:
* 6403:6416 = -1.11 A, 335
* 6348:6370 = -1.80 A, 330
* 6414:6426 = -0.53 A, 323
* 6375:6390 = -0.25 A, 312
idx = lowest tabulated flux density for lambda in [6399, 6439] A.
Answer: 276.5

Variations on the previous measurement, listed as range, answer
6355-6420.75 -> 279.4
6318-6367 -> 264.7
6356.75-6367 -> 282.5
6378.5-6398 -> 291.5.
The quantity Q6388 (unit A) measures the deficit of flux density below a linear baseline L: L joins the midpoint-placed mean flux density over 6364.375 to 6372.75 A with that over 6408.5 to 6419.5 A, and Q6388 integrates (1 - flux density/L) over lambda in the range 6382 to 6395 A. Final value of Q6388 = 1.2 A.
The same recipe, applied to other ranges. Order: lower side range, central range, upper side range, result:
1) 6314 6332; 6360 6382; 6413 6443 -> -1.6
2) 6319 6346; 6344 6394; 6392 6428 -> -2.1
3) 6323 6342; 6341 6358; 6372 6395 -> 0.2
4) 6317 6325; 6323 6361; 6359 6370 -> 1.6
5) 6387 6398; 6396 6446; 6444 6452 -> -2.1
